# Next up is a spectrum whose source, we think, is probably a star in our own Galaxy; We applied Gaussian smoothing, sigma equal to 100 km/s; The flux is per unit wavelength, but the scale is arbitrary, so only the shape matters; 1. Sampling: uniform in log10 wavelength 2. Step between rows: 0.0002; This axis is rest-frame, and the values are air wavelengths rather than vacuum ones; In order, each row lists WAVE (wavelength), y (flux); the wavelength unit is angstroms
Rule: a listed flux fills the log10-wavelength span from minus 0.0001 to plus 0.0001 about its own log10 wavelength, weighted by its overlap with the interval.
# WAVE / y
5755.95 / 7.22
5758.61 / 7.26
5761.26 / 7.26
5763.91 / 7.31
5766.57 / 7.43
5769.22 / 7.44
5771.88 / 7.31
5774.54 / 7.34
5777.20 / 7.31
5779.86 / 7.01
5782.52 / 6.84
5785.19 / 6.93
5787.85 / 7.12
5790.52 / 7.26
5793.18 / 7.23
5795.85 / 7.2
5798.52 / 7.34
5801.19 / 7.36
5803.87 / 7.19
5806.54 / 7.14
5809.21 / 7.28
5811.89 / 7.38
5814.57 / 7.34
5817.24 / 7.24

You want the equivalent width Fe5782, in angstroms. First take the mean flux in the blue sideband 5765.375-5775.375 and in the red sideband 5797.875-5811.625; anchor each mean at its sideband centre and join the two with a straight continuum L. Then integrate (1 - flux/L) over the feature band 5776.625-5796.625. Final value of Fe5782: 0.6 angstroms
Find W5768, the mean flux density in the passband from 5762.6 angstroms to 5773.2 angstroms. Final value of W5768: 7.37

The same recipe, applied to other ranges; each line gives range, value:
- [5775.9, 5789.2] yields 7.04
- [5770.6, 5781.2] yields 7.24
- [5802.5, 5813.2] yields 7.24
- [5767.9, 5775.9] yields 7.36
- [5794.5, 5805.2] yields 7.27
